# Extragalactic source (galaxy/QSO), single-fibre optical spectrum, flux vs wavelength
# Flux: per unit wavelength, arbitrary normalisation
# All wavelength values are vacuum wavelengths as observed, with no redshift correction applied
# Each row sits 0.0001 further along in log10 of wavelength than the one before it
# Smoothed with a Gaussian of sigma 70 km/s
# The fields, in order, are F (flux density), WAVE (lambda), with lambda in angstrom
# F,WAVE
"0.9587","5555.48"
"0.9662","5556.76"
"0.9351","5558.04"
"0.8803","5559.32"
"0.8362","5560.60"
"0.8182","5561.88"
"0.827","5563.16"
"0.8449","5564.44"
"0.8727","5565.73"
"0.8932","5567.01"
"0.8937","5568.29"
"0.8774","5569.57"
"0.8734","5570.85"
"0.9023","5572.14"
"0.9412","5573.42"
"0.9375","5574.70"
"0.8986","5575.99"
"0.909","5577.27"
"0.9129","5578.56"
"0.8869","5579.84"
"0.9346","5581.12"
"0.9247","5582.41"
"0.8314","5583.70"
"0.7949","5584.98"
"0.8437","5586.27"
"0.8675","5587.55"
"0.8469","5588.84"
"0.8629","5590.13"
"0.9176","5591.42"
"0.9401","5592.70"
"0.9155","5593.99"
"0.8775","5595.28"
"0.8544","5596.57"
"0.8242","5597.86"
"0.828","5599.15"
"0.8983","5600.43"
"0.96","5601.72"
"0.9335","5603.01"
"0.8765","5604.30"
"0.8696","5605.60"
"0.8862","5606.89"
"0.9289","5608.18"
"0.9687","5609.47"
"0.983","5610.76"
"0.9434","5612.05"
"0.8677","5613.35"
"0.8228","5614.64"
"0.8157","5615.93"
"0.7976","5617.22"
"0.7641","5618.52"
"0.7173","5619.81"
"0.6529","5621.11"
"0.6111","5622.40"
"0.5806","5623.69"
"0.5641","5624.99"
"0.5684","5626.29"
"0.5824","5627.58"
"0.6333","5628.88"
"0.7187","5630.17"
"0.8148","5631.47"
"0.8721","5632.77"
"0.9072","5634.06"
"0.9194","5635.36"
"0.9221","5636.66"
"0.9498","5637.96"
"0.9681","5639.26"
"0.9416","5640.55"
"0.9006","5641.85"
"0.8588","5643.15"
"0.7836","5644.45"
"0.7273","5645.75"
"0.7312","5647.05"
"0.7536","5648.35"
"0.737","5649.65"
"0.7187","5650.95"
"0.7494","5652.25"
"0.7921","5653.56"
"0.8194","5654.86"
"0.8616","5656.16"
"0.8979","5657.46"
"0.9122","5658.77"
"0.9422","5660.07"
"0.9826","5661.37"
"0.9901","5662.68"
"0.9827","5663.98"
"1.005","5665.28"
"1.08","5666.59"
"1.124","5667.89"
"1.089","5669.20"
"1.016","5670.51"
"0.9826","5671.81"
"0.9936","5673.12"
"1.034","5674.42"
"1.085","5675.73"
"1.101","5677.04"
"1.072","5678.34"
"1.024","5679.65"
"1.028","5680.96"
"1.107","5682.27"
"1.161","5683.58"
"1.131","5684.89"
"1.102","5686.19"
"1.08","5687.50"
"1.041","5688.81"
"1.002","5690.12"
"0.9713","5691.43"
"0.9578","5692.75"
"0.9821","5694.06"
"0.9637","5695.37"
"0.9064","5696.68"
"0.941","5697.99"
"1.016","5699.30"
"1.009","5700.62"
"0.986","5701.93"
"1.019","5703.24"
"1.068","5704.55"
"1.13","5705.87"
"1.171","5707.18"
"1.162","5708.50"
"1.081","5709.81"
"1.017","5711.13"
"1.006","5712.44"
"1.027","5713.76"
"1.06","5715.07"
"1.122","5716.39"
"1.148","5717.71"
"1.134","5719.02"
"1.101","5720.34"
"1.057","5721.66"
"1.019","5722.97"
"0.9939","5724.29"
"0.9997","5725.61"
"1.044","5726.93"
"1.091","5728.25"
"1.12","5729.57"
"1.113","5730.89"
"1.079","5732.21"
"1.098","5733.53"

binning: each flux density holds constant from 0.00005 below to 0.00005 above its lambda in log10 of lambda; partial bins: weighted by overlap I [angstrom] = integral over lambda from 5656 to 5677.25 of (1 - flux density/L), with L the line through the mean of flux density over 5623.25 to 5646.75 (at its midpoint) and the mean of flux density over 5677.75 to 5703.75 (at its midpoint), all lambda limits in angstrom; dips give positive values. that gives -1.9 angstrom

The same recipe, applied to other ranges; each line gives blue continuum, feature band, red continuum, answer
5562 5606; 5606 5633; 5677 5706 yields 4.8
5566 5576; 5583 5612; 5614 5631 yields -3.8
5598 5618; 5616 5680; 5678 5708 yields 6.8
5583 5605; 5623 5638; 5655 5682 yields 3.1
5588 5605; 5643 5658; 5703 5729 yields 2.9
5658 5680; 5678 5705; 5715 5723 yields 0.8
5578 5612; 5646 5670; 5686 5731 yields 2.0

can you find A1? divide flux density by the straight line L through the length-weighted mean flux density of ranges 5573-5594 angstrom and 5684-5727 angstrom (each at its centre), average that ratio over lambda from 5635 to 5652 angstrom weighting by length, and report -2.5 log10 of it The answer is 0.16 mag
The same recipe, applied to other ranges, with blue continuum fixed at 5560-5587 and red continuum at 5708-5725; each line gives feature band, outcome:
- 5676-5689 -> -0.063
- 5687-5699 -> 0.061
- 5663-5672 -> -0.039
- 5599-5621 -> 0.069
